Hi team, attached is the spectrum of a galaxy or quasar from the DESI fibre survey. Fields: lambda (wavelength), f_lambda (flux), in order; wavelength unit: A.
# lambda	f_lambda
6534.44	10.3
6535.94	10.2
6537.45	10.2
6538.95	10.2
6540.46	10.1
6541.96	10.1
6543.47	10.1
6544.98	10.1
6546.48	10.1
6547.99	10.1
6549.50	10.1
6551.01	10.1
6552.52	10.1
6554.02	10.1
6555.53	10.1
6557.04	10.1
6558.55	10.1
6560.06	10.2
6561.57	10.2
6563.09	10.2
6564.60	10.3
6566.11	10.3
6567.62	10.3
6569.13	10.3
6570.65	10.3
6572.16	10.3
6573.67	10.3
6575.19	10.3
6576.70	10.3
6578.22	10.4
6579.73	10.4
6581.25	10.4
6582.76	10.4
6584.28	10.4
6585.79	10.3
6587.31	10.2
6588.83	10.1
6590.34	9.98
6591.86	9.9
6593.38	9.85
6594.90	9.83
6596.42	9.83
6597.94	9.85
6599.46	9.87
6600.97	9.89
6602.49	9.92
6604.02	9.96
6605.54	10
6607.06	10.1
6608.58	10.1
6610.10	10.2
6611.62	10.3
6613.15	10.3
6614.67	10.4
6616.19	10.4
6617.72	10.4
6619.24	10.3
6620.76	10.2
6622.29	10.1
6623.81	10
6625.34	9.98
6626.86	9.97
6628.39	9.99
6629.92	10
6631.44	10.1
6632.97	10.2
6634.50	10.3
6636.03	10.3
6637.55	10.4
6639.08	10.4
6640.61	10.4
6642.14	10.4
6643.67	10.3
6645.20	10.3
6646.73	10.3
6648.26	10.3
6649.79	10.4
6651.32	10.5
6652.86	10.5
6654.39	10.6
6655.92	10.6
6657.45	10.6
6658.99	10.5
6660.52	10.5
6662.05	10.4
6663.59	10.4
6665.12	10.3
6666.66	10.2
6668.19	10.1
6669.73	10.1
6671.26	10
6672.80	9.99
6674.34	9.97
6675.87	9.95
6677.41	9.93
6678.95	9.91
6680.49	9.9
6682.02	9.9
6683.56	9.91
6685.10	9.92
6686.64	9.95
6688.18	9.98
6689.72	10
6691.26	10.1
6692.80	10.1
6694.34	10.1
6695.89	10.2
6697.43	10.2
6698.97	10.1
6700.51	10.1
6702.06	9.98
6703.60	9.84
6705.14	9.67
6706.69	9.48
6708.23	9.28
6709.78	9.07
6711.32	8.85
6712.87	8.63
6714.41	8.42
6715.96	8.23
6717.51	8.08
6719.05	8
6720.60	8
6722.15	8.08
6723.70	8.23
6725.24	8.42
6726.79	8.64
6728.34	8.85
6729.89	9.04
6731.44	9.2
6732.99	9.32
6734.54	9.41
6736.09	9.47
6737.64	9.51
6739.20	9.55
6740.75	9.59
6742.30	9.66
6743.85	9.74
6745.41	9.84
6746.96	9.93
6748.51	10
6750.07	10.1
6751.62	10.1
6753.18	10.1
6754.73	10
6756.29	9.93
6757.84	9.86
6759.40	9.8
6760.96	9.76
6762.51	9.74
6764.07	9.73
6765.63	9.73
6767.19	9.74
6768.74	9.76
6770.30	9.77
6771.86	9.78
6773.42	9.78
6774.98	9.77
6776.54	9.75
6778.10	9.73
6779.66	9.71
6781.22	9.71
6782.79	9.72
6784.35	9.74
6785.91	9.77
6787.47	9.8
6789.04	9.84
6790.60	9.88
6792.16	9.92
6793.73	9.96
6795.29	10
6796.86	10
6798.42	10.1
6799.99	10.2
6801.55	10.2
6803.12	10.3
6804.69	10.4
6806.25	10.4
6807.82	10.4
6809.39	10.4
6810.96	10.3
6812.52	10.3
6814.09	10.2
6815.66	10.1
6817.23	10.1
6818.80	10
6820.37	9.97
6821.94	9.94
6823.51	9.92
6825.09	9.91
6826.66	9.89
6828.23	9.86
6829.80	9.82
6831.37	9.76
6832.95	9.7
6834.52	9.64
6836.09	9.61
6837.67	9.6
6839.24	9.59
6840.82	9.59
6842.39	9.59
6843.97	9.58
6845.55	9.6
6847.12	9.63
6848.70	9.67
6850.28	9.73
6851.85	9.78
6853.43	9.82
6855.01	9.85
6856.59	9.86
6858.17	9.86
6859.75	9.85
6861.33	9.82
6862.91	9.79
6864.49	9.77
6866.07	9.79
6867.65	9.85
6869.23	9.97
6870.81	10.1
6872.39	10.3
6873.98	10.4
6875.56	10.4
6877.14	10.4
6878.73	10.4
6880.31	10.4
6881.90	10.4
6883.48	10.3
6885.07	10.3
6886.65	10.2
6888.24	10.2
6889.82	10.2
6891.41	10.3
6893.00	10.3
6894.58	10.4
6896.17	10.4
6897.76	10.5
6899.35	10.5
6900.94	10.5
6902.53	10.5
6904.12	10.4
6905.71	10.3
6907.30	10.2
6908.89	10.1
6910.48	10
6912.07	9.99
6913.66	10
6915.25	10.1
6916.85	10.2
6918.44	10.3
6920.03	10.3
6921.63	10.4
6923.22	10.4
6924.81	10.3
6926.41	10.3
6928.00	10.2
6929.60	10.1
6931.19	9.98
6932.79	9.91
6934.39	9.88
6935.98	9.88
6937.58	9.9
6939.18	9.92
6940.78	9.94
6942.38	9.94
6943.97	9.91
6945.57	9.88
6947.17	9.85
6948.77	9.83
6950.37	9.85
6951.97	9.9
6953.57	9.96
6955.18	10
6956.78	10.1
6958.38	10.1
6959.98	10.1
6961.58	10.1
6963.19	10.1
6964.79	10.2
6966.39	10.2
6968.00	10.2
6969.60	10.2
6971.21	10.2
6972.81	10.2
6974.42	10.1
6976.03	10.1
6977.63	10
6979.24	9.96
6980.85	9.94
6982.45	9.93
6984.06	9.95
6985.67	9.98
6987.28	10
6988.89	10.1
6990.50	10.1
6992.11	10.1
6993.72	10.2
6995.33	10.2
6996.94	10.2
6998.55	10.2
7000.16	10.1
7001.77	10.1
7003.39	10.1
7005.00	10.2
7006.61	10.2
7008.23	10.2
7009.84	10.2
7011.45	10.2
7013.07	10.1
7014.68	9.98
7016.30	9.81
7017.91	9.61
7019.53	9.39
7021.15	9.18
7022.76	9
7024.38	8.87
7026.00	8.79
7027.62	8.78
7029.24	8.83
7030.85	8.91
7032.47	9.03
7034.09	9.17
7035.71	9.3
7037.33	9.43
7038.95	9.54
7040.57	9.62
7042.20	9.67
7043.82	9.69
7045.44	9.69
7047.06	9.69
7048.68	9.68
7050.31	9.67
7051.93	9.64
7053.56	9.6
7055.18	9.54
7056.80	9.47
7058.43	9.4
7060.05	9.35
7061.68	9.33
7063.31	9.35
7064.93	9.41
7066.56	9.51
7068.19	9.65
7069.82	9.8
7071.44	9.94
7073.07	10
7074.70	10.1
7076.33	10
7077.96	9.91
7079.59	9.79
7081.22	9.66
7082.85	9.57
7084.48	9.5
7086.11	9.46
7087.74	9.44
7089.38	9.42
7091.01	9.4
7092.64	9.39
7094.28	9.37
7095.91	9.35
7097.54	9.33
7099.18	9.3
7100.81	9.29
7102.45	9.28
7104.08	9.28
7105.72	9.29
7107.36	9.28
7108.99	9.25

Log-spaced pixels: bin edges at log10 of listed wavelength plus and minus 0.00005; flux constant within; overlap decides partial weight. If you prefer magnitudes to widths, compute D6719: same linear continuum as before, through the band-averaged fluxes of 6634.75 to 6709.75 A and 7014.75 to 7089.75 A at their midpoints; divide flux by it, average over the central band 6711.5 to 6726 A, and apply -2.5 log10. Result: 0.21 mag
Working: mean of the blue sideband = 10.1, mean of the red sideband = 9.49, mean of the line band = 8.26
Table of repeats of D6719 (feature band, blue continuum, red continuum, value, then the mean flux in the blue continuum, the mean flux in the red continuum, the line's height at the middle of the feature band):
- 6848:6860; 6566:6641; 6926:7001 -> 0.03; 10.2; 10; 10.1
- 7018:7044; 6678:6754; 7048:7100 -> 0.04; 9.44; 9.57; 9.56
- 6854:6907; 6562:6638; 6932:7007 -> -0.01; 10.2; 10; 10.1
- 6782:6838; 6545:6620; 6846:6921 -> 0.02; 10.2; 10.1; 10.1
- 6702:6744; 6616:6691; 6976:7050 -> 0.13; 10.2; 9.73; 10.1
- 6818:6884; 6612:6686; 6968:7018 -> 0.03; 10.2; 10.1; 10.1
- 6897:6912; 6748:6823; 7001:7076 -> -0.06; 9.96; 9.58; 9.78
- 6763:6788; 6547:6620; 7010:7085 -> 0.02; 10.2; 9.53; 9.9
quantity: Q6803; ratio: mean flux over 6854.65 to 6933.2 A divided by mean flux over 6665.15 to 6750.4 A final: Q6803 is 1.07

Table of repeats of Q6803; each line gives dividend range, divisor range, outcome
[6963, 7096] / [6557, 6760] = 0.98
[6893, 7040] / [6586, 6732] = 1.01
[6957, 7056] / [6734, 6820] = 0.99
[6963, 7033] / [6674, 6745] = 1.05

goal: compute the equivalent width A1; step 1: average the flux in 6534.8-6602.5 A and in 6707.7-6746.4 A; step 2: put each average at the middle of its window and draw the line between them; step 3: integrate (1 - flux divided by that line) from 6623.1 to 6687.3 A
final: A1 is -4.9 A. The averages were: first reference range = 10.2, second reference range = 8.93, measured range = 10.2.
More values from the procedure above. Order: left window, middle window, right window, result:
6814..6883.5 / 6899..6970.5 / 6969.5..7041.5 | -1.97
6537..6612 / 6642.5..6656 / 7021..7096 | -0.50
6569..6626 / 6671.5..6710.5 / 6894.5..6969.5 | 0.94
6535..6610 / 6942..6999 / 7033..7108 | -2.35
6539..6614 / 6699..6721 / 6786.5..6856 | 2.19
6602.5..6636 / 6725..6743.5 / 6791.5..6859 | 1.42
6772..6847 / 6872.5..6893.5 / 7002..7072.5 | -1.13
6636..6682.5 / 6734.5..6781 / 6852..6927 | 2.06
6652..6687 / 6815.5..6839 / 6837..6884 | 0.30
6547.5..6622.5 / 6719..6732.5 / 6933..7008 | 2.11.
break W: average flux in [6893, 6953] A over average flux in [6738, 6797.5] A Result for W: 1.03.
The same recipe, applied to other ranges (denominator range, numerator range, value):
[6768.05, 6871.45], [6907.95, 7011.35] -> 1.02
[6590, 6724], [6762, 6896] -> 1.00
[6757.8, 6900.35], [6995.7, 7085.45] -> 0.97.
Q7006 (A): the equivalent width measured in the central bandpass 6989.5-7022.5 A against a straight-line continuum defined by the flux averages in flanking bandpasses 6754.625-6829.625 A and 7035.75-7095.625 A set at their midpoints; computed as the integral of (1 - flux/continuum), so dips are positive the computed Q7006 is -1.1 A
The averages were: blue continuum 9.95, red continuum 9.6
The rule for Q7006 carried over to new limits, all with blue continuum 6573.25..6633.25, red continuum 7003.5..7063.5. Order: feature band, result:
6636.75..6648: -0.3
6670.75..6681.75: 0.1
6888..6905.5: -1.2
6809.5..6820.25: -0.4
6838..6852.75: 0.2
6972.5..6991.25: -0.8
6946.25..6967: -0.8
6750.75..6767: 0.1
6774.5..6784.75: 0.2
